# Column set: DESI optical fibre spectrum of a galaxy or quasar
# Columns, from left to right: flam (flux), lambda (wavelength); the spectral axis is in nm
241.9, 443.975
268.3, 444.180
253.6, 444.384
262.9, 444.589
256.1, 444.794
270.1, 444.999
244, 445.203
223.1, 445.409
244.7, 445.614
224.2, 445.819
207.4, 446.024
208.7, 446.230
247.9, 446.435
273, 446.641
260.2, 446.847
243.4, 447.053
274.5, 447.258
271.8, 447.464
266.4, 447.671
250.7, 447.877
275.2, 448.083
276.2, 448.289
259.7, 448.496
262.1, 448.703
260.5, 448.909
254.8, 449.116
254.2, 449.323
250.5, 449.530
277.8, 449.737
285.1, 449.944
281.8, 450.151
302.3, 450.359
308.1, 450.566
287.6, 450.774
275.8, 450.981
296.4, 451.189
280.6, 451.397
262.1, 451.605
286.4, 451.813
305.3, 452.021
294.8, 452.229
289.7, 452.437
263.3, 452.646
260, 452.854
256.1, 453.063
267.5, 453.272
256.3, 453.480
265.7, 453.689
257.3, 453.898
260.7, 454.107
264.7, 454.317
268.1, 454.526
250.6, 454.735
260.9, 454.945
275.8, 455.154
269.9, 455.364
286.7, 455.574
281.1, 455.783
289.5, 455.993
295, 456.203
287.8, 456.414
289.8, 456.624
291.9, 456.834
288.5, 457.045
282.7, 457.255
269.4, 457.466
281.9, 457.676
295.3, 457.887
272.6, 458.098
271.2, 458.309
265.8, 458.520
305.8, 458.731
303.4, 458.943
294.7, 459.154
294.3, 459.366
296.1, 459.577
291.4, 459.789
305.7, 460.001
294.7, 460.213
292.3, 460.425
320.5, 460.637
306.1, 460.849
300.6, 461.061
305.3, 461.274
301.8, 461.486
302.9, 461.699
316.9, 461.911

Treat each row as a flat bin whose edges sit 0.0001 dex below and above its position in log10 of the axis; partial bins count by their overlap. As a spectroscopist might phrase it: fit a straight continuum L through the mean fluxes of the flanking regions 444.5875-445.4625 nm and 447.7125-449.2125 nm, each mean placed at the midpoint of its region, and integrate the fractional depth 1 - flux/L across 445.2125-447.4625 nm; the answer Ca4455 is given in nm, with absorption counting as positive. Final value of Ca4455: 0.12 nm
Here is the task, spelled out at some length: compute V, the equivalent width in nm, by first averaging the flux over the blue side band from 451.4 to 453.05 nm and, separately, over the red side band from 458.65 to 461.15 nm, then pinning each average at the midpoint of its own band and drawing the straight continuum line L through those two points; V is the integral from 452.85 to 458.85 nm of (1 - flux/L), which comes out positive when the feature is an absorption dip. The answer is 0.29 nm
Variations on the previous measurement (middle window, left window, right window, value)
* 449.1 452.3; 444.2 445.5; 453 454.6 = -0.29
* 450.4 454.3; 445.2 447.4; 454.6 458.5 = -0.19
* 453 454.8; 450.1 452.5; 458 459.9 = 0.17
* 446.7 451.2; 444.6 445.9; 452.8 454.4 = -0.34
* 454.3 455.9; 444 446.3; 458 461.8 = 0.05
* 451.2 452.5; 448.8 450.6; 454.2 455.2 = -0.09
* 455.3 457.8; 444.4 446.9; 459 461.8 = 0.01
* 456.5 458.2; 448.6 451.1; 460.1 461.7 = 0.06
